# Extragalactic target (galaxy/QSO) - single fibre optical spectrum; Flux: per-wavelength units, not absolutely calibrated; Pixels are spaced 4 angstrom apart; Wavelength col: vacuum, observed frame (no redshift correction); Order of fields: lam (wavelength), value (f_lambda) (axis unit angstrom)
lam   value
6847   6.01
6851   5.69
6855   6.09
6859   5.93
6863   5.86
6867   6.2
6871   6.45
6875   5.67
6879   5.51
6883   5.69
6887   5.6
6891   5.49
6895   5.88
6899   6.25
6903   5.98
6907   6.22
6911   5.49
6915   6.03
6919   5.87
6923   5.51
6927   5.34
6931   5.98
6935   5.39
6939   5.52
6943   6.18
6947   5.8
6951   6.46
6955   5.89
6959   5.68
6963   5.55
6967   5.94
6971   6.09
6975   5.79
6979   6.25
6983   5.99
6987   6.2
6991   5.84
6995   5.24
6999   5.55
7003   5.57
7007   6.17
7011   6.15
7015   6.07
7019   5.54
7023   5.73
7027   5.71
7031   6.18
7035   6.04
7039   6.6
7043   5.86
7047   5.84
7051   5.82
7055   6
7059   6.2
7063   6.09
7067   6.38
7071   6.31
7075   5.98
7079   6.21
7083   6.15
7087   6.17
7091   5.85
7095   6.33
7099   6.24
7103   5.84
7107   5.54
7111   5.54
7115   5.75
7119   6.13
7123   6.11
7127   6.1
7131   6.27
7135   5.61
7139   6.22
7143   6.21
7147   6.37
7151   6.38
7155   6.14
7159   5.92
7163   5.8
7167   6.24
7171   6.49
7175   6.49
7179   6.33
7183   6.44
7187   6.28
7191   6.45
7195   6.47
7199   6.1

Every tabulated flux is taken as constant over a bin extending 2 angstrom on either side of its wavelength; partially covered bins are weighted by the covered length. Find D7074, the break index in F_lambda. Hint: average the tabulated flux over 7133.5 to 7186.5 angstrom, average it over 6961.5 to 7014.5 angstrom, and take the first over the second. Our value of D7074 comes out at 1.06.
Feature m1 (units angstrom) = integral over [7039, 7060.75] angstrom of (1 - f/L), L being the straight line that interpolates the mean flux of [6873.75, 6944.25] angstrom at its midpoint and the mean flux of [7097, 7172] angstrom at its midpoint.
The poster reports -0.25 angstrom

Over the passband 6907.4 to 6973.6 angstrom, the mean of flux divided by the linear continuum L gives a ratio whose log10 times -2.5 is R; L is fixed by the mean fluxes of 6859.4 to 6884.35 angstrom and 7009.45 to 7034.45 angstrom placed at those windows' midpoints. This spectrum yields 0.02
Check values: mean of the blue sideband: 5.9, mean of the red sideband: 5.9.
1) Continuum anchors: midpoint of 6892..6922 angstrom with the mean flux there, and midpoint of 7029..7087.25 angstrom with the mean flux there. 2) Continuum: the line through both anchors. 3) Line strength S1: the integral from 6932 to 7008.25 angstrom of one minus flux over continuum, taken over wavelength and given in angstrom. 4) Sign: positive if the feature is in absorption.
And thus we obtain 2.07 angstrom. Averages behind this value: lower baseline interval 5.93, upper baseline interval 6.12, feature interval 5.85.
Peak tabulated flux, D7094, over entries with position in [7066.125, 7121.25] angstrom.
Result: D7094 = 6.38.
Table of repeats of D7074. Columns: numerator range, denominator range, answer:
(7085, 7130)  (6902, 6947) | 1.03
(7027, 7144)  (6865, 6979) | 1.03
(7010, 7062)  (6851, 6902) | 1.02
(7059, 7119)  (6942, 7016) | 1.02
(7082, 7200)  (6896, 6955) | 1.05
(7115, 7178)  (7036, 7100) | 1.01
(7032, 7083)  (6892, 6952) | 1.05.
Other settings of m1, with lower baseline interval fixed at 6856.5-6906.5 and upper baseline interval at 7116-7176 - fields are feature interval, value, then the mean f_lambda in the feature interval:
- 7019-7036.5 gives 0.5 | 5.87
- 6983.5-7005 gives 1.1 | 5.7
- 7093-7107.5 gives 0.2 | 6.03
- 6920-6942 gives 1.3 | 5.59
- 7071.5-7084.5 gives -0.1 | 6.13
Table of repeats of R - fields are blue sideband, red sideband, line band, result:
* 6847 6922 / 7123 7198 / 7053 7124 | 0.02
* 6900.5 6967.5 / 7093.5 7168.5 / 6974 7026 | 0.01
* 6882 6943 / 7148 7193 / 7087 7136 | 0.04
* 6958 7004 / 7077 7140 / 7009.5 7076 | -0.02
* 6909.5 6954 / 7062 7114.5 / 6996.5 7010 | 0.02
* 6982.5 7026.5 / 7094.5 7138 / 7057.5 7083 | -0.05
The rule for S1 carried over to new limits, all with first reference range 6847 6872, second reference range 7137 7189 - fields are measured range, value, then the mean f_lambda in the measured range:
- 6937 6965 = 1.01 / 5.87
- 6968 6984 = 0.21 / 6.03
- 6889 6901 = 0.34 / 5.87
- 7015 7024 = 0.62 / 5.72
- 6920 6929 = 0.88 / 5.47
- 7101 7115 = 1.25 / 5.66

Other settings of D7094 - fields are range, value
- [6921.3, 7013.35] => 6.46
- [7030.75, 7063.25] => 6.6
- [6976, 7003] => 6.25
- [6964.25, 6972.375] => 6.09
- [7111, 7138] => 6.27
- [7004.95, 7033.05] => 6.18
